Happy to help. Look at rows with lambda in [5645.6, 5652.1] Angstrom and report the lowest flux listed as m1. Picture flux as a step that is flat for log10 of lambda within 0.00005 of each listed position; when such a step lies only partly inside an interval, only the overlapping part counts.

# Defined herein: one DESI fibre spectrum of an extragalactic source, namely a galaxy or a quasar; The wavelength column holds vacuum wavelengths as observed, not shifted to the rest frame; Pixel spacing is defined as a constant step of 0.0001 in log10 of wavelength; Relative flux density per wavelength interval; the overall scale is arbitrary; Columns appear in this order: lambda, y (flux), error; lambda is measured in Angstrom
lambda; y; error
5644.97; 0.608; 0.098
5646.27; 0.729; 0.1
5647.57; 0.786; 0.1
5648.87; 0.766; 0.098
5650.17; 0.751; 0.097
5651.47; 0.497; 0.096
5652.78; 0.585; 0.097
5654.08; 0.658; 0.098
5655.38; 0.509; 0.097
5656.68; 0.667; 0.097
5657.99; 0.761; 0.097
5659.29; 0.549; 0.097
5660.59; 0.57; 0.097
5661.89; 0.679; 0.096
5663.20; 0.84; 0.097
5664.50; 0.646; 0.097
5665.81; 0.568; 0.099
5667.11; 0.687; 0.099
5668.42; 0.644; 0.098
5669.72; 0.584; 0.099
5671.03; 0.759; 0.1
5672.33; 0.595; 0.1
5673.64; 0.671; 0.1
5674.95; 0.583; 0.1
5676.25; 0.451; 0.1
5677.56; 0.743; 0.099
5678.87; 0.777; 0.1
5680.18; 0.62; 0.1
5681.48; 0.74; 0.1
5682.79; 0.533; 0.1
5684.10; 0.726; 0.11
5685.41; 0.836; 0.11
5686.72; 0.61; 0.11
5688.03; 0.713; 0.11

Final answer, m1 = 0.497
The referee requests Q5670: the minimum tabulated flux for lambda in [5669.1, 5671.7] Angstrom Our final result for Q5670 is 0.584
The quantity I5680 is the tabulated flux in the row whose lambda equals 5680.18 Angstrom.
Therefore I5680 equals 0.62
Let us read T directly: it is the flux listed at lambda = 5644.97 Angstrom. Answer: 0.608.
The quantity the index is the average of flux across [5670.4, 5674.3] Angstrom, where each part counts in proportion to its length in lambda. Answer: 0.674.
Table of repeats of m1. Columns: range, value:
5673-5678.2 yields 0.451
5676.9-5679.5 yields 0.743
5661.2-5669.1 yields 0.568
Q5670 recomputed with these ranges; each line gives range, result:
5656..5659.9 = 0.549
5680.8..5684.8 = 0.533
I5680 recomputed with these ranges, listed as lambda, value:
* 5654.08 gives 0.658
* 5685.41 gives 0.836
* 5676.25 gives 0.451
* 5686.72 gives 0.61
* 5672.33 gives 0.595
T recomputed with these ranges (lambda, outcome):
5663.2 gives 0.84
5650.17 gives 0.751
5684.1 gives 0.726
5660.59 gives 0.57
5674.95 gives 0.583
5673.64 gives 0.671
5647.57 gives 0.786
